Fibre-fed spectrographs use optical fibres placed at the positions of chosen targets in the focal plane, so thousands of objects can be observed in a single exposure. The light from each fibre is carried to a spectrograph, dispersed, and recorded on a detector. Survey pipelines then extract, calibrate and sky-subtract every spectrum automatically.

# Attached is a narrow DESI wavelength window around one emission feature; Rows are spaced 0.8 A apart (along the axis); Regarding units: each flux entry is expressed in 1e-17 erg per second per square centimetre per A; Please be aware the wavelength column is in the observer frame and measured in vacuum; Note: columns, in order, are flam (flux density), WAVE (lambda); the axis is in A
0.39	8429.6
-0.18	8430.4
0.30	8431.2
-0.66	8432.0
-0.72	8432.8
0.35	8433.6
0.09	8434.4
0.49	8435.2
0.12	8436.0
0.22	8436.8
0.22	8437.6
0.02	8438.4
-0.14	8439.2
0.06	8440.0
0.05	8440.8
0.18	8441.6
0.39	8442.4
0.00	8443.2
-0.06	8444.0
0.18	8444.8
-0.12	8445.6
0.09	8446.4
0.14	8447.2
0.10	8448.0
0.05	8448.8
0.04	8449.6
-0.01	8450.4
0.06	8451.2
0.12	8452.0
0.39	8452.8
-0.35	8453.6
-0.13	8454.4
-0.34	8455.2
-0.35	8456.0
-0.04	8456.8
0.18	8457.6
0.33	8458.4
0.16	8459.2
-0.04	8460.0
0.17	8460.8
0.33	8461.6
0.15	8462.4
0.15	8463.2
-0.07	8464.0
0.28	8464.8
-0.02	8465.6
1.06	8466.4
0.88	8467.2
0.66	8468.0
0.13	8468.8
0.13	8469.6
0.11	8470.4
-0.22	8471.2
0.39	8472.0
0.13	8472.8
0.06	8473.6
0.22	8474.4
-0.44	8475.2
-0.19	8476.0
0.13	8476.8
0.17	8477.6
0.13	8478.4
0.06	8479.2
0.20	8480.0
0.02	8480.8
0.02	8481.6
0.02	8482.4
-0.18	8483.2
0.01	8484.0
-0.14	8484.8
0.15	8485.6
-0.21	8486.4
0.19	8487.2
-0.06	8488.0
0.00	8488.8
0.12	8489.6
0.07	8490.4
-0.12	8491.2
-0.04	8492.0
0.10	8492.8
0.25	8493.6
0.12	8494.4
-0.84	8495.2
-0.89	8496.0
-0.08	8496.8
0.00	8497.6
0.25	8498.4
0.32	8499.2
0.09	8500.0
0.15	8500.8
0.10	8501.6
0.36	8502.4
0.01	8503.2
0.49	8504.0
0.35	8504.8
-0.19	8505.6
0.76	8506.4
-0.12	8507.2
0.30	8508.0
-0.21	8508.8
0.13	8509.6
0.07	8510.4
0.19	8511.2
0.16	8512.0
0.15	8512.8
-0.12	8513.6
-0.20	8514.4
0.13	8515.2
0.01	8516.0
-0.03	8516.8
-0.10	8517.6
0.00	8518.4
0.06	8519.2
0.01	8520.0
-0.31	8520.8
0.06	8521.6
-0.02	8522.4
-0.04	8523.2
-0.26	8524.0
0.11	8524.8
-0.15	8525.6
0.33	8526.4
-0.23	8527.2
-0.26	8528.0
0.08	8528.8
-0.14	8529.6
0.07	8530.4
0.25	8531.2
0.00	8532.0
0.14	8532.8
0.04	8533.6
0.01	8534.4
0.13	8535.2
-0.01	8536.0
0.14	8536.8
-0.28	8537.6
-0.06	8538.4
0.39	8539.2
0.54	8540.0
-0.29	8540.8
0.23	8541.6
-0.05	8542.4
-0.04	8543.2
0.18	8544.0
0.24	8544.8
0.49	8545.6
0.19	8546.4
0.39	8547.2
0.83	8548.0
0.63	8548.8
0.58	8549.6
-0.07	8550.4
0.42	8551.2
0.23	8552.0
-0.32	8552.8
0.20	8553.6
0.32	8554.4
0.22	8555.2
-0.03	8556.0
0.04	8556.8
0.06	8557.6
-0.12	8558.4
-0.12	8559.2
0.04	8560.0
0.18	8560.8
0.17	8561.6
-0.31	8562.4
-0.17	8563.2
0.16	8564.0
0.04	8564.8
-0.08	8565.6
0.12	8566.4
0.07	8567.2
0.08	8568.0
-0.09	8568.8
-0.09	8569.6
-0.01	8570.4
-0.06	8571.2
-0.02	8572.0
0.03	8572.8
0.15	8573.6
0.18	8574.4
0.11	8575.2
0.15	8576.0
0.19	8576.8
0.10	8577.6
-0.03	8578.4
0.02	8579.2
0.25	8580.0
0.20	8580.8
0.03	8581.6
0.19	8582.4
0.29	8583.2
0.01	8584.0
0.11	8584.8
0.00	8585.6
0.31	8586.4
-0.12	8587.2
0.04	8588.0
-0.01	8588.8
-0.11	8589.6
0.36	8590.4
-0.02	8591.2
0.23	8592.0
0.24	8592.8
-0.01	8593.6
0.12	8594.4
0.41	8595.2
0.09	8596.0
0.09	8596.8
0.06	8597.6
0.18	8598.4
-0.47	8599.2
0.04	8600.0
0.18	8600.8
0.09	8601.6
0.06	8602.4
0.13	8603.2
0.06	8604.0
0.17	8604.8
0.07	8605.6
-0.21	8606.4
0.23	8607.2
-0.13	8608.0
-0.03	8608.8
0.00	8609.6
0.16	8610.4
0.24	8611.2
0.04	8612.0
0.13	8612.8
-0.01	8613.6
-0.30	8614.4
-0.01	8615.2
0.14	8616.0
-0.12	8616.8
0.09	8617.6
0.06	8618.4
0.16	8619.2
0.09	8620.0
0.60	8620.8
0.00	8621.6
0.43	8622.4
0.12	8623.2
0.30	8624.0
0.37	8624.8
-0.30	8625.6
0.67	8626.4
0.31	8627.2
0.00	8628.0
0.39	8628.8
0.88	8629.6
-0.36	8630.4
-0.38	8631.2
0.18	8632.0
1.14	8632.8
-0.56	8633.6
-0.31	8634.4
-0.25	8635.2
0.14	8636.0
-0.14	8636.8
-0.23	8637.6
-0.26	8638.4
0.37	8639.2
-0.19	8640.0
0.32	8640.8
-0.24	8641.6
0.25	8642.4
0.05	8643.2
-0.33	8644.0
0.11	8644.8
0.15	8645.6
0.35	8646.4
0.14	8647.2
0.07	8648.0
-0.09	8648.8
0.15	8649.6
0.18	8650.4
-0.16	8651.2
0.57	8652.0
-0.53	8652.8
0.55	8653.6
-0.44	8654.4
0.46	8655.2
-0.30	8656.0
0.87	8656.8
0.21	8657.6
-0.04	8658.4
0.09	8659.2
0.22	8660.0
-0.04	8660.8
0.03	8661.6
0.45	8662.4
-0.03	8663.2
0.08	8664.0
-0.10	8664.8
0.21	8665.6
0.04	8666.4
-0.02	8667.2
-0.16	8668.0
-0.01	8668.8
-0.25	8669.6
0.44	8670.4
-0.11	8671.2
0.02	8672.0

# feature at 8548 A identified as H-gamma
